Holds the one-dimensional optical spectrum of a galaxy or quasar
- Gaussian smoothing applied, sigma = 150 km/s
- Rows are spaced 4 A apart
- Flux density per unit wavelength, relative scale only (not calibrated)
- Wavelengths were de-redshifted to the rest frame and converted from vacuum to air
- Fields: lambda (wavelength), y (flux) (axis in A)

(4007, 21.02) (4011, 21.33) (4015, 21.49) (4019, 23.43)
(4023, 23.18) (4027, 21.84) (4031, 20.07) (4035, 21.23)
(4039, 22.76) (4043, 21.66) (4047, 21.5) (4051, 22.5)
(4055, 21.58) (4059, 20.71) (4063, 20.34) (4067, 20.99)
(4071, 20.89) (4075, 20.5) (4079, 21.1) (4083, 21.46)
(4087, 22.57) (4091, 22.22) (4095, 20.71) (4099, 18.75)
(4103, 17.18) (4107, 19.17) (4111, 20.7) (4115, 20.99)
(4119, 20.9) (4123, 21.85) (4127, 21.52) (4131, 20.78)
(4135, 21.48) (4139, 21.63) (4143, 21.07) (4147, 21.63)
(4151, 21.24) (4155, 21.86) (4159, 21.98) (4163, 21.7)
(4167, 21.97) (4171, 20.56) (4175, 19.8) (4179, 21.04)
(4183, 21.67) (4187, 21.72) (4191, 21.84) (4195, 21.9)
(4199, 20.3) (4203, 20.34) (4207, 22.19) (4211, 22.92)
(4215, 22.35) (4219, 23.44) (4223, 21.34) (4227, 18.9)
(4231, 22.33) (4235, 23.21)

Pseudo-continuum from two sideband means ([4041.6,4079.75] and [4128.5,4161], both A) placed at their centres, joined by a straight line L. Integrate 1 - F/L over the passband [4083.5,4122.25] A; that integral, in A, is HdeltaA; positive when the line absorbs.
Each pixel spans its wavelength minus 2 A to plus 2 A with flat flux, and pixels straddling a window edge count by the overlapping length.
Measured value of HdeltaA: 1.6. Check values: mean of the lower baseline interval 21.2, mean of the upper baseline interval 21.5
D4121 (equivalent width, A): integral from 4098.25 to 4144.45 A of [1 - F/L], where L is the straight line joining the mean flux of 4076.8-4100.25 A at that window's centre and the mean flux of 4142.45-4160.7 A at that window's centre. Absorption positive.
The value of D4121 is 1.9 A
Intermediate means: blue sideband 21.2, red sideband 21.6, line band 20.5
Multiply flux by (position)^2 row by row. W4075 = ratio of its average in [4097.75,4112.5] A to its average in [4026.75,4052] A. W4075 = 0.90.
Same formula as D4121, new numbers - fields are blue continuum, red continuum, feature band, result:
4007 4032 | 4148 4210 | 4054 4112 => 3.0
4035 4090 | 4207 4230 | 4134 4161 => 0.1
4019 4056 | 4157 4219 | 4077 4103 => 1.1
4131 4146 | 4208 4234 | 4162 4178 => 0.4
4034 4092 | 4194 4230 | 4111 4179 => 0.7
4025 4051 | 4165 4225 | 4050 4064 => 0.2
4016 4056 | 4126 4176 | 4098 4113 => 1.8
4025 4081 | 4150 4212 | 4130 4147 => 0.0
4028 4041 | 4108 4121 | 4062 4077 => 0.3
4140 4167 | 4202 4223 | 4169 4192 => 0.9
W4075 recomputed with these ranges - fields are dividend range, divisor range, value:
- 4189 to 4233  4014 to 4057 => 1.07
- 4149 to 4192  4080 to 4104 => 1.08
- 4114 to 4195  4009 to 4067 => 1.04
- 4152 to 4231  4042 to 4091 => 1.07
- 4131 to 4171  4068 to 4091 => 1.04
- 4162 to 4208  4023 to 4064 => 1.06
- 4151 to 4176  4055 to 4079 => 1.08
